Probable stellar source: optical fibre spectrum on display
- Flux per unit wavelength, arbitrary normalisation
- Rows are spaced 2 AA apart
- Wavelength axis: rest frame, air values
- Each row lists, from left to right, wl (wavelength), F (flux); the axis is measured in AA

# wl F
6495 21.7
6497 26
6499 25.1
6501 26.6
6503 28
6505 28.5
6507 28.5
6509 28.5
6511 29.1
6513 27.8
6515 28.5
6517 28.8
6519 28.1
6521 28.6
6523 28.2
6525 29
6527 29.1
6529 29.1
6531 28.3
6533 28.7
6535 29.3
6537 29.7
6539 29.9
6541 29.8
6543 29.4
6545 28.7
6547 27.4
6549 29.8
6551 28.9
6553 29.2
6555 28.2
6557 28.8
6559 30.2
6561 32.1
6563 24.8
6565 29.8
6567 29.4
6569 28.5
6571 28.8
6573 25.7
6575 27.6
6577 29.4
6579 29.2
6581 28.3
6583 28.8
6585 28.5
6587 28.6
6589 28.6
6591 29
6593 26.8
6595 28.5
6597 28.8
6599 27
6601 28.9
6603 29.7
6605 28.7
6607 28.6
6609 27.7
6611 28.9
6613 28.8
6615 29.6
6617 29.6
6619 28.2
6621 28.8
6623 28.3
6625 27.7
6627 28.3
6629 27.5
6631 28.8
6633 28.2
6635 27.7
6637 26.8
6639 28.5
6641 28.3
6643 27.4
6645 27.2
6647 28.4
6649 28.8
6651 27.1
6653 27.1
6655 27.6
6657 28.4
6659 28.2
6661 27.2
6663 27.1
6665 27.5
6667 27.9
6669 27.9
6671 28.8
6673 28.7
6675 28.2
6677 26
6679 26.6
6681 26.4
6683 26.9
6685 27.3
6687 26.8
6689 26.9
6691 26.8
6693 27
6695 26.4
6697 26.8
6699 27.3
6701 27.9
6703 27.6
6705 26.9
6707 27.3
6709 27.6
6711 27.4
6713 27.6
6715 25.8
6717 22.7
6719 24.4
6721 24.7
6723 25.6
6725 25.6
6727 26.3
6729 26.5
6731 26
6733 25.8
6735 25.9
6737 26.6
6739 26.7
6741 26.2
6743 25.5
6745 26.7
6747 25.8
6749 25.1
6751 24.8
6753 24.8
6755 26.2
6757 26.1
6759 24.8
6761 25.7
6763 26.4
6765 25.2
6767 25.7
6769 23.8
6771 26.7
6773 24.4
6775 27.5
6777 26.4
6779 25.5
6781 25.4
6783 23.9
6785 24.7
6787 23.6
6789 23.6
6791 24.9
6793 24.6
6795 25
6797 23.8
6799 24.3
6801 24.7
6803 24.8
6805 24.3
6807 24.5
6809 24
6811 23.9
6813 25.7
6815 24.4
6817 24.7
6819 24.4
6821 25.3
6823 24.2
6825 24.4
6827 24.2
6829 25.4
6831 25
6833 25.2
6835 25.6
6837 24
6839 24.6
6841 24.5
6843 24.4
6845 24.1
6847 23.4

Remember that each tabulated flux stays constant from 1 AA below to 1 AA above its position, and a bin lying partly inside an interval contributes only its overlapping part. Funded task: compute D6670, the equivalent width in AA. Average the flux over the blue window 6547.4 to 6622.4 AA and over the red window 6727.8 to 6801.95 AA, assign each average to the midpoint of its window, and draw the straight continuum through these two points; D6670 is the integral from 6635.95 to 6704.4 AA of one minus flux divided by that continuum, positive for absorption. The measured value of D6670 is -0.9 AA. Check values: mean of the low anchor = 28.7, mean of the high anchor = 25.4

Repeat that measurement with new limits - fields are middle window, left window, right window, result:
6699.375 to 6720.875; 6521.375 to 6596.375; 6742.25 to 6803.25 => -0.2 AA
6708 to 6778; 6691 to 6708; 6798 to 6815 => 0.7 AA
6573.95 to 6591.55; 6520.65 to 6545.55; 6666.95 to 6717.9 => -0.1 AA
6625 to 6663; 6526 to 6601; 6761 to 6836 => -0.6 AA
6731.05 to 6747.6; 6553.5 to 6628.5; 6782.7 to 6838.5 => -0.2 AA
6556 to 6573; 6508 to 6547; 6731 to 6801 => -0.3 AA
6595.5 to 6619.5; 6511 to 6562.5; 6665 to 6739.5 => -0.6 AA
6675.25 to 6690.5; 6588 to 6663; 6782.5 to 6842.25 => 0.2 AA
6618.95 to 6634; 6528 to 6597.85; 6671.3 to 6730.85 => -0.2 AA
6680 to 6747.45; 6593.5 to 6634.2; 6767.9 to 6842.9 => 0.4 AA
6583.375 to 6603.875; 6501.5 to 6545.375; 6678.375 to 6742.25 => -0.4 AA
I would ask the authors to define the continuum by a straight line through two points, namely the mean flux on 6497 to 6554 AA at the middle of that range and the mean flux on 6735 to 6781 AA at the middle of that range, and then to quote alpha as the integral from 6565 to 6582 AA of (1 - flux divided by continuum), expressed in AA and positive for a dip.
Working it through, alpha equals -0.3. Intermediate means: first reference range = 28.5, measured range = 28.4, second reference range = 25.8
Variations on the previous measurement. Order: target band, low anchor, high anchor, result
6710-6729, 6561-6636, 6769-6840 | 0.48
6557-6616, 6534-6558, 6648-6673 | 0.10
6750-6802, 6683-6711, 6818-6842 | 1.23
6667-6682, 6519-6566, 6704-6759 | -0.39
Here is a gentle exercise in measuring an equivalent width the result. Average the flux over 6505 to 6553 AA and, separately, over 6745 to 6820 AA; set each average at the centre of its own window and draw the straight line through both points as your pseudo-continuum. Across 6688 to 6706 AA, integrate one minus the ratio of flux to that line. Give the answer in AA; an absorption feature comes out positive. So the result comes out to -0.53 AA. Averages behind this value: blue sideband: 28.8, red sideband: 25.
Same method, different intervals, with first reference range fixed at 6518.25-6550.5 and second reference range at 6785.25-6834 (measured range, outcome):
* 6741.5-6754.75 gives 0.0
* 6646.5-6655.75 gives -0.2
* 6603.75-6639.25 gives -1.1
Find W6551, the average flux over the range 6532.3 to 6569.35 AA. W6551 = 29.1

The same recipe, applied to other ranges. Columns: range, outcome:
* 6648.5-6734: 26.9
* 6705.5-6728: 25.9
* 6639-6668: 27.8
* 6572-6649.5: 28.3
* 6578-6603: 28.5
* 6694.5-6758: 26.1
